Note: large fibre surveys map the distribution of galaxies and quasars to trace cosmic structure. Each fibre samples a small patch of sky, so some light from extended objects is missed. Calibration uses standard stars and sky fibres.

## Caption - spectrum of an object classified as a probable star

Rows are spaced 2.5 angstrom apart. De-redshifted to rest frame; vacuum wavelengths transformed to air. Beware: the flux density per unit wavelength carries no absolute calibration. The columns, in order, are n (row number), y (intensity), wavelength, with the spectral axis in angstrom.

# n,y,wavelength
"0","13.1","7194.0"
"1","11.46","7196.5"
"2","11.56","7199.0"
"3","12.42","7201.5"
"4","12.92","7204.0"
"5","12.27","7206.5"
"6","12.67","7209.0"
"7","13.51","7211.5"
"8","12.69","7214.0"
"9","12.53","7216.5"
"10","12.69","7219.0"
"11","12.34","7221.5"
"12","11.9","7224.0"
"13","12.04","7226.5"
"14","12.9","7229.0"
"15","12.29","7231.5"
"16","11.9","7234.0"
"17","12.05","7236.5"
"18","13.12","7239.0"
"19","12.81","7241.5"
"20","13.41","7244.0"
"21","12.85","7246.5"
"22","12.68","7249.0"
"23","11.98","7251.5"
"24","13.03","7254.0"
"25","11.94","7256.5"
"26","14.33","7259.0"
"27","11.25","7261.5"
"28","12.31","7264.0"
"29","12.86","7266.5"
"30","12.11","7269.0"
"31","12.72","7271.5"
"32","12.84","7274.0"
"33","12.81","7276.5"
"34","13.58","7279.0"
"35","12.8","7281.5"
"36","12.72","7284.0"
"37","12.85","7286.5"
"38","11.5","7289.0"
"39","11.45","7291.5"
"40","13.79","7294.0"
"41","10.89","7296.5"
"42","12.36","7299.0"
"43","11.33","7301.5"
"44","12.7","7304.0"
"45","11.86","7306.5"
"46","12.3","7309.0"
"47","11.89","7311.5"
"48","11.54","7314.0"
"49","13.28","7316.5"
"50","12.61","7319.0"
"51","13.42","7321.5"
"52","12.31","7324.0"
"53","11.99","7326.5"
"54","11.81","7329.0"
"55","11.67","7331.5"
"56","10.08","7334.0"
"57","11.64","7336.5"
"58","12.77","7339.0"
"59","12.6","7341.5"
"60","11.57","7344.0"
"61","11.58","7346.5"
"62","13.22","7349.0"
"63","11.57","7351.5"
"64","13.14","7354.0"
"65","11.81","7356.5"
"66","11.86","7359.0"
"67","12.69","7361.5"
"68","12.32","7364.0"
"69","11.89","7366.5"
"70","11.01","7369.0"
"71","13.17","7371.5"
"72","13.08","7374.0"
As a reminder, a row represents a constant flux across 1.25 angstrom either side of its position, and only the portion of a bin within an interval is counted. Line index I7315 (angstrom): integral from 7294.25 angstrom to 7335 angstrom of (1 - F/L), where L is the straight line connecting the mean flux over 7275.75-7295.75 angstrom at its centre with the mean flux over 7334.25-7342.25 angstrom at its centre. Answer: 0.8 angstrom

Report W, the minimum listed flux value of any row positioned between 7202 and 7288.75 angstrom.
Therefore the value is 11.25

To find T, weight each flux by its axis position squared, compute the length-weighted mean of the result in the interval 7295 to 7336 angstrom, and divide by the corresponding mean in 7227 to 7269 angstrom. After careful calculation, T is 0.97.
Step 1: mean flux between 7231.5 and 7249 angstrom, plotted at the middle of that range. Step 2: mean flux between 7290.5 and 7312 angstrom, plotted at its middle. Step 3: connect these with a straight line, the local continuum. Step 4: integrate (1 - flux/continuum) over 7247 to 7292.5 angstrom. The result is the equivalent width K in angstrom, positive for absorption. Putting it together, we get -0.6 angstrom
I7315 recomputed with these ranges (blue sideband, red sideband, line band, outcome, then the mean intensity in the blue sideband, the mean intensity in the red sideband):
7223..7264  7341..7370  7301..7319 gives 0.1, 12.5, 12.1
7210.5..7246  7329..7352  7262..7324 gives -1.3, 12.6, 11.9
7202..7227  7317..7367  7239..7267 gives -0.6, 12.6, 12.1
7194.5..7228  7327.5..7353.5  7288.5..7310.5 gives 0.0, 12.4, 11.9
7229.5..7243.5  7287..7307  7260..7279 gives -0.4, 12.5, 12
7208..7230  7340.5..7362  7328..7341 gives 0.6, 12.6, 12.2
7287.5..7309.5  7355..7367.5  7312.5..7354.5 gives -0.2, 12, 12.1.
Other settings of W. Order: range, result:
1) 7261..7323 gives 10.89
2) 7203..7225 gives 11.9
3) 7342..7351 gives 11.57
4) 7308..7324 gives 11.54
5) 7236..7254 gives 11.98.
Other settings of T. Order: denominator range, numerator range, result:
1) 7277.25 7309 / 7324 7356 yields 0.98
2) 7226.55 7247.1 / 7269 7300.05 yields 1.00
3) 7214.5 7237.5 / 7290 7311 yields 1.00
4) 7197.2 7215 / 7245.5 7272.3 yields 1.01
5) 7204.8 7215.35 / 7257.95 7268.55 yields 1.00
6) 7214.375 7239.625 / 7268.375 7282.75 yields 1.05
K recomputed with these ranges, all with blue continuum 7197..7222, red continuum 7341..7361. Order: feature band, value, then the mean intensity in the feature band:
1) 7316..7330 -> -0.3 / 12.5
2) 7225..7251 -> -0.2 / 12.6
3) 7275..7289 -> -0.5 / 12.8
